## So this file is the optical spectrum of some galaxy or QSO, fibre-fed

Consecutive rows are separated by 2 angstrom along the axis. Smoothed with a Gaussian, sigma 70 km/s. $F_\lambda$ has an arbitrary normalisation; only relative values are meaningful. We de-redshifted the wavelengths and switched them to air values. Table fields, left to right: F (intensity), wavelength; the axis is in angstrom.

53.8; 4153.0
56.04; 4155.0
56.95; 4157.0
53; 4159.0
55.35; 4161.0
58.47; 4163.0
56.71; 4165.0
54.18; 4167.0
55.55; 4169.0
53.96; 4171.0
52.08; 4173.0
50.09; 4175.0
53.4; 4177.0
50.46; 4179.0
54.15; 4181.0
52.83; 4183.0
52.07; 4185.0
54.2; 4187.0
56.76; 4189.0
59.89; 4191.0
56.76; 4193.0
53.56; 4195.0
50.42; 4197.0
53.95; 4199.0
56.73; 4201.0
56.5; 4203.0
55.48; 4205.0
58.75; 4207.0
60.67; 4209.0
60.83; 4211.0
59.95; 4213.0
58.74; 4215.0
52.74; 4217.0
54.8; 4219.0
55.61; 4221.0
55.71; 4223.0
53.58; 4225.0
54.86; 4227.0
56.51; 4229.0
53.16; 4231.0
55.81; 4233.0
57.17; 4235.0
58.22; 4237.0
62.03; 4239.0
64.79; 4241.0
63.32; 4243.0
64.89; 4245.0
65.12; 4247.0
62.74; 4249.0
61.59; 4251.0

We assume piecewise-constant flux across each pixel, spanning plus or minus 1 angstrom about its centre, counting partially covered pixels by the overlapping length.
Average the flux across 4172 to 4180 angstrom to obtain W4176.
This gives 51.5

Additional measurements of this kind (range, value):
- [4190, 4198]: 55.2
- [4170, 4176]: 52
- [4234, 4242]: 60.6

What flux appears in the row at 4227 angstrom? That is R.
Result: 54.86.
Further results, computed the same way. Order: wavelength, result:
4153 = 53.8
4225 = 53.58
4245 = 64.89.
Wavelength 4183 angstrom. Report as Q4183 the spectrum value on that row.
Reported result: 52.83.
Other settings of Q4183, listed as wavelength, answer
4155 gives 56.04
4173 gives 52.08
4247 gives 65.12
